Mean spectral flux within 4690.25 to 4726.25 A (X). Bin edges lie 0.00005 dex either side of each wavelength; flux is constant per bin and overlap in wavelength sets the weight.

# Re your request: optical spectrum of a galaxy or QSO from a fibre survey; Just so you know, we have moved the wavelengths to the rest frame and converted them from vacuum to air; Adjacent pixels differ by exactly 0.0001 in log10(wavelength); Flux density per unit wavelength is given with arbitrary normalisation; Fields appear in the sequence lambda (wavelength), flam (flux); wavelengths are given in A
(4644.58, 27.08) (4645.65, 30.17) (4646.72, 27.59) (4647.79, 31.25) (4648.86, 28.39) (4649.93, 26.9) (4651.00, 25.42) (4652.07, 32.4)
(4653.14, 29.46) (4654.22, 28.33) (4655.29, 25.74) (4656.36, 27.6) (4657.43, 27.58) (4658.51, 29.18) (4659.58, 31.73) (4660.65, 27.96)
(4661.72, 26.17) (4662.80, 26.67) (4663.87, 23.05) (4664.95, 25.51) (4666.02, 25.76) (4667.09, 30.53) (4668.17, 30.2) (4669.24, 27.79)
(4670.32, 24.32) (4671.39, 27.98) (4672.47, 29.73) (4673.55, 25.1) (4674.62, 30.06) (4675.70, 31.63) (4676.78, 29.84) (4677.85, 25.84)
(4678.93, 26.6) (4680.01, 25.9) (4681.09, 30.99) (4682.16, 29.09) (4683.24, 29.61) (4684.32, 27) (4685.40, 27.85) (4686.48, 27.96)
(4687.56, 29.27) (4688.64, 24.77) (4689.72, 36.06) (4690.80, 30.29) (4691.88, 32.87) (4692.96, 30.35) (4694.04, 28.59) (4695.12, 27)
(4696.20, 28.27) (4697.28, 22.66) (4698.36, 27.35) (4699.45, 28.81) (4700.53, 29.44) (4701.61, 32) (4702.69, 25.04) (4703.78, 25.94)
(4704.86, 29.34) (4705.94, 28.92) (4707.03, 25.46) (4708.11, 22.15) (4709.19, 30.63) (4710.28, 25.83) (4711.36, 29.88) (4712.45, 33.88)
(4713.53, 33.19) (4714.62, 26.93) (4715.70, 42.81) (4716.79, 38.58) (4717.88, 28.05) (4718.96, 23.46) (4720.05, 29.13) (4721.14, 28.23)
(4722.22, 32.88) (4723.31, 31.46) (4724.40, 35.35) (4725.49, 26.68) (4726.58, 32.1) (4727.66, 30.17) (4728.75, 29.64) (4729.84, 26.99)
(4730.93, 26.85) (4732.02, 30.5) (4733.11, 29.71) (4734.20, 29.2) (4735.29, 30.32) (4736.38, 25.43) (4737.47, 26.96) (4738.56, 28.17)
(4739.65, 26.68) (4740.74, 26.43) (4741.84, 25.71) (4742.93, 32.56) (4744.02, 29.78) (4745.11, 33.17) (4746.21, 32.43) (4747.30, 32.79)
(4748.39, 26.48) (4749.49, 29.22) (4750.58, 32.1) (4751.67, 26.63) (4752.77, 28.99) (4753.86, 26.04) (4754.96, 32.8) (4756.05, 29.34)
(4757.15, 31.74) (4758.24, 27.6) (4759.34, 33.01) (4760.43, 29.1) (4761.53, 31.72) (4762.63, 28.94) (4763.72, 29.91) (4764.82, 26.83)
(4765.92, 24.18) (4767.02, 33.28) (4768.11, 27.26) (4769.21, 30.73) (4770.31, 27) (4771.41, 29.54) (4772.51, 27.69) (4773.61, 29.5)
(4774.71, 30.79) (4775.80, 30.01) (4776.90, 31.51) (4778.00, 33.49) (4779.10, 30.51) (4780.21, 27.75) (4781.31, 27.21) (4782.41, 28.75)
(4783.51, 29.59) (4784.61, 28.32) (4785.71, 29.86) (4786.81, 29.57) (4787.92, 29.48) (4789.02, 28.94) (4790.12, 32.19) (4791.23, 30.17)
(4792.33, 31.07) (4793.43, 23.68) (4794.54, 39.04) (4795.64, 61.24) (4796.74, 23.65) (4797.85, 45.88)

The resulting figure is 29.5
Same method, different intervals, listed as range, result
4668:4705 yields 28.4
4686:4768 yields 29.4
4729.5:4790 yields 29.3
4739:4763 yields 29.7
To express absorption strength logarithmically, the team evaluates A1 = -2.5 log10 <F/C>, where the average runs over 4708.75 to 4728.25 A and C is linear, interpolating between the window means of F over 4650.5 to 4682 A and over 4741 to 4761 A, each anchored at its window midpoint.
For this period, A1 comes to -0.07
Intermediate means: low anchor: 27.9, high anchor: 29.9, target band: 31.1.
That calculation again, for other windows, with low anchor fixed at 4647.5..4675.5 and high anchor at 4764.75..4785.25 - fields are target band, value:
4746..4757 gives -0.027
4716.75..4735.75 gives -0.040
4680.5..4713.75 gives -0.014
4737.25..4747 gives -0.016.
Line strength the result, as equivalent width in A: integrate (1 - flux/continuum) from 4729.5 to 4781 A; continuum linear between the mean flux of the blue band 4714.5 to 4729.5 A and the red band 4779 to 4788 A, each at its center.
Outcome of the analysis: 1.0 A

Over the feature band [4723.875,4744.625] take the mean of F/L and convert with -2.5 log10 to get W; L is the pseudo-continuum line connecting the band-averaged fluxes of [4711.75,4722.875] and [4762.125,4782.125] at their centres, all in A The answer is 0.07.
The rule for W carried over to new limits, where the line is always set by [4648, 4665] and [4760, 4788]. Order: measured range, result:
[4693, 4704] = 0.02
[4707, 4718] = -0.09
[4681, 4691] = -0.04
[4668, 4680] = 0.00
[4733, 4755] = 0.00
